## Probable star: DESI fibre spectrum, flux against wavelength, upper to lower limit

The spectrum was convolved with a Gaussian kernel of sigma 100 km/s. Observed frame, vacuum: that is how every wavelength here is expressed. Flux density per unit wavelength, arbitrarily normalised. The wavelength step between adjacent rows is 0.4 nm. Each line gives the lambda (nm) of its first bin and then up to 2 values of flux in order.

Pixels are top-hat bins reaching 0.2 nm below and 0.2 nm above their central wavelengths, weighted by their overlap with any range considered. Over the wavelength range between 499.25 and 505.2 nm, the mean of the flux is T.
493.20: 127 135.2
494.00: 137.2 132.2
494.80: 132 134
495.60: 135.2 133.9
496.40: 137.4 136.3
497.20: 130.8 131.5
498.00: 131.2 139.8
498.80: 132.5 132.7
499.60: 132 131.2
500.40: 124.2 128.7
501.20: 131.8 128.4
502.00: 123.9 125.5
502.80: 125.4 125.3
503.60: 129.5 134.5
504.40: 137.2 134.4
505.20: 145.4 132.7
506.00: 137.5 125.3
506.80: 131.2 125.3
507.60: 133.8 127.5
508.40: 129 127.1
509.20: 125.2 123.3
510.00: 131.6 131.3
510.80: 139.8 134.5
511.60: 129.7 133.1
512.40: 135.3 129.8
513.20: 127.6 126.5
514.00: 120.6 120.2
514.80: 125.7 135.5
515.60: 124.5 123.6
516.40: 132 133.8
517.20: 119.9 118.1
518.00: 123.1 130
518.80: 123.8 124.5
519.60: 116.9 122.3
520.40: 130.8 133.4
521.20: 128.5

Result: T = 130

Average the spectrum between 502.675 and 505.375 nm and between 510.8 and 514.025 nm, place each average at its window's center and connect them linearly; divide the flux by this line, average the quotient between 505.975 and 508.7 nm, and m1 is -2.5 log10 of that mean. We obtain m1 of 0.02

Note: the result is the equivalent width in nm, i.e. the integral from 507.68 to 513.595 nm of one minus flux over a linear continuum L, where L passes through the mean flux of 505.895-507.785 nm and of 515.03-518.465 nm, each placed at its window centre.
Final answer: -0.07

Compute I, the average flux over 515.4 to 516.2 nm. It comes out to 124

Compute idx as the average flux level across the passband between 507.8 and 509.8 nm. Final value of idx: 126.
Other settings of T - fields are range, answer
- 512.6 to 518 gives 126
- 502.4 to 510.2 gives 130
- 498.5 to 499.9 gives 133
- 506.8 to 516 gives 129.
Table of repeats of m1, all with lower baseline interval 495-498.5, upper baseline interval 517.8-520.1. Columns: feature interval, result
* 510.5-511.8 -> -0.06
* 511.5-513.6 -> -0.03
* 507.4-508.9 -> -0.01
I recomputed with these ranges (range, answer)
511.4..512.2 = 131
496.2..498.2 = 133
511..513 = 132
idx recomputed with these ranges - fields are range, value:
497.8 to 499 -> 134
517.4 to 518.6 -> 124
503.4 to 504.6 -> 134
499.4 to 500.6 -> 129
